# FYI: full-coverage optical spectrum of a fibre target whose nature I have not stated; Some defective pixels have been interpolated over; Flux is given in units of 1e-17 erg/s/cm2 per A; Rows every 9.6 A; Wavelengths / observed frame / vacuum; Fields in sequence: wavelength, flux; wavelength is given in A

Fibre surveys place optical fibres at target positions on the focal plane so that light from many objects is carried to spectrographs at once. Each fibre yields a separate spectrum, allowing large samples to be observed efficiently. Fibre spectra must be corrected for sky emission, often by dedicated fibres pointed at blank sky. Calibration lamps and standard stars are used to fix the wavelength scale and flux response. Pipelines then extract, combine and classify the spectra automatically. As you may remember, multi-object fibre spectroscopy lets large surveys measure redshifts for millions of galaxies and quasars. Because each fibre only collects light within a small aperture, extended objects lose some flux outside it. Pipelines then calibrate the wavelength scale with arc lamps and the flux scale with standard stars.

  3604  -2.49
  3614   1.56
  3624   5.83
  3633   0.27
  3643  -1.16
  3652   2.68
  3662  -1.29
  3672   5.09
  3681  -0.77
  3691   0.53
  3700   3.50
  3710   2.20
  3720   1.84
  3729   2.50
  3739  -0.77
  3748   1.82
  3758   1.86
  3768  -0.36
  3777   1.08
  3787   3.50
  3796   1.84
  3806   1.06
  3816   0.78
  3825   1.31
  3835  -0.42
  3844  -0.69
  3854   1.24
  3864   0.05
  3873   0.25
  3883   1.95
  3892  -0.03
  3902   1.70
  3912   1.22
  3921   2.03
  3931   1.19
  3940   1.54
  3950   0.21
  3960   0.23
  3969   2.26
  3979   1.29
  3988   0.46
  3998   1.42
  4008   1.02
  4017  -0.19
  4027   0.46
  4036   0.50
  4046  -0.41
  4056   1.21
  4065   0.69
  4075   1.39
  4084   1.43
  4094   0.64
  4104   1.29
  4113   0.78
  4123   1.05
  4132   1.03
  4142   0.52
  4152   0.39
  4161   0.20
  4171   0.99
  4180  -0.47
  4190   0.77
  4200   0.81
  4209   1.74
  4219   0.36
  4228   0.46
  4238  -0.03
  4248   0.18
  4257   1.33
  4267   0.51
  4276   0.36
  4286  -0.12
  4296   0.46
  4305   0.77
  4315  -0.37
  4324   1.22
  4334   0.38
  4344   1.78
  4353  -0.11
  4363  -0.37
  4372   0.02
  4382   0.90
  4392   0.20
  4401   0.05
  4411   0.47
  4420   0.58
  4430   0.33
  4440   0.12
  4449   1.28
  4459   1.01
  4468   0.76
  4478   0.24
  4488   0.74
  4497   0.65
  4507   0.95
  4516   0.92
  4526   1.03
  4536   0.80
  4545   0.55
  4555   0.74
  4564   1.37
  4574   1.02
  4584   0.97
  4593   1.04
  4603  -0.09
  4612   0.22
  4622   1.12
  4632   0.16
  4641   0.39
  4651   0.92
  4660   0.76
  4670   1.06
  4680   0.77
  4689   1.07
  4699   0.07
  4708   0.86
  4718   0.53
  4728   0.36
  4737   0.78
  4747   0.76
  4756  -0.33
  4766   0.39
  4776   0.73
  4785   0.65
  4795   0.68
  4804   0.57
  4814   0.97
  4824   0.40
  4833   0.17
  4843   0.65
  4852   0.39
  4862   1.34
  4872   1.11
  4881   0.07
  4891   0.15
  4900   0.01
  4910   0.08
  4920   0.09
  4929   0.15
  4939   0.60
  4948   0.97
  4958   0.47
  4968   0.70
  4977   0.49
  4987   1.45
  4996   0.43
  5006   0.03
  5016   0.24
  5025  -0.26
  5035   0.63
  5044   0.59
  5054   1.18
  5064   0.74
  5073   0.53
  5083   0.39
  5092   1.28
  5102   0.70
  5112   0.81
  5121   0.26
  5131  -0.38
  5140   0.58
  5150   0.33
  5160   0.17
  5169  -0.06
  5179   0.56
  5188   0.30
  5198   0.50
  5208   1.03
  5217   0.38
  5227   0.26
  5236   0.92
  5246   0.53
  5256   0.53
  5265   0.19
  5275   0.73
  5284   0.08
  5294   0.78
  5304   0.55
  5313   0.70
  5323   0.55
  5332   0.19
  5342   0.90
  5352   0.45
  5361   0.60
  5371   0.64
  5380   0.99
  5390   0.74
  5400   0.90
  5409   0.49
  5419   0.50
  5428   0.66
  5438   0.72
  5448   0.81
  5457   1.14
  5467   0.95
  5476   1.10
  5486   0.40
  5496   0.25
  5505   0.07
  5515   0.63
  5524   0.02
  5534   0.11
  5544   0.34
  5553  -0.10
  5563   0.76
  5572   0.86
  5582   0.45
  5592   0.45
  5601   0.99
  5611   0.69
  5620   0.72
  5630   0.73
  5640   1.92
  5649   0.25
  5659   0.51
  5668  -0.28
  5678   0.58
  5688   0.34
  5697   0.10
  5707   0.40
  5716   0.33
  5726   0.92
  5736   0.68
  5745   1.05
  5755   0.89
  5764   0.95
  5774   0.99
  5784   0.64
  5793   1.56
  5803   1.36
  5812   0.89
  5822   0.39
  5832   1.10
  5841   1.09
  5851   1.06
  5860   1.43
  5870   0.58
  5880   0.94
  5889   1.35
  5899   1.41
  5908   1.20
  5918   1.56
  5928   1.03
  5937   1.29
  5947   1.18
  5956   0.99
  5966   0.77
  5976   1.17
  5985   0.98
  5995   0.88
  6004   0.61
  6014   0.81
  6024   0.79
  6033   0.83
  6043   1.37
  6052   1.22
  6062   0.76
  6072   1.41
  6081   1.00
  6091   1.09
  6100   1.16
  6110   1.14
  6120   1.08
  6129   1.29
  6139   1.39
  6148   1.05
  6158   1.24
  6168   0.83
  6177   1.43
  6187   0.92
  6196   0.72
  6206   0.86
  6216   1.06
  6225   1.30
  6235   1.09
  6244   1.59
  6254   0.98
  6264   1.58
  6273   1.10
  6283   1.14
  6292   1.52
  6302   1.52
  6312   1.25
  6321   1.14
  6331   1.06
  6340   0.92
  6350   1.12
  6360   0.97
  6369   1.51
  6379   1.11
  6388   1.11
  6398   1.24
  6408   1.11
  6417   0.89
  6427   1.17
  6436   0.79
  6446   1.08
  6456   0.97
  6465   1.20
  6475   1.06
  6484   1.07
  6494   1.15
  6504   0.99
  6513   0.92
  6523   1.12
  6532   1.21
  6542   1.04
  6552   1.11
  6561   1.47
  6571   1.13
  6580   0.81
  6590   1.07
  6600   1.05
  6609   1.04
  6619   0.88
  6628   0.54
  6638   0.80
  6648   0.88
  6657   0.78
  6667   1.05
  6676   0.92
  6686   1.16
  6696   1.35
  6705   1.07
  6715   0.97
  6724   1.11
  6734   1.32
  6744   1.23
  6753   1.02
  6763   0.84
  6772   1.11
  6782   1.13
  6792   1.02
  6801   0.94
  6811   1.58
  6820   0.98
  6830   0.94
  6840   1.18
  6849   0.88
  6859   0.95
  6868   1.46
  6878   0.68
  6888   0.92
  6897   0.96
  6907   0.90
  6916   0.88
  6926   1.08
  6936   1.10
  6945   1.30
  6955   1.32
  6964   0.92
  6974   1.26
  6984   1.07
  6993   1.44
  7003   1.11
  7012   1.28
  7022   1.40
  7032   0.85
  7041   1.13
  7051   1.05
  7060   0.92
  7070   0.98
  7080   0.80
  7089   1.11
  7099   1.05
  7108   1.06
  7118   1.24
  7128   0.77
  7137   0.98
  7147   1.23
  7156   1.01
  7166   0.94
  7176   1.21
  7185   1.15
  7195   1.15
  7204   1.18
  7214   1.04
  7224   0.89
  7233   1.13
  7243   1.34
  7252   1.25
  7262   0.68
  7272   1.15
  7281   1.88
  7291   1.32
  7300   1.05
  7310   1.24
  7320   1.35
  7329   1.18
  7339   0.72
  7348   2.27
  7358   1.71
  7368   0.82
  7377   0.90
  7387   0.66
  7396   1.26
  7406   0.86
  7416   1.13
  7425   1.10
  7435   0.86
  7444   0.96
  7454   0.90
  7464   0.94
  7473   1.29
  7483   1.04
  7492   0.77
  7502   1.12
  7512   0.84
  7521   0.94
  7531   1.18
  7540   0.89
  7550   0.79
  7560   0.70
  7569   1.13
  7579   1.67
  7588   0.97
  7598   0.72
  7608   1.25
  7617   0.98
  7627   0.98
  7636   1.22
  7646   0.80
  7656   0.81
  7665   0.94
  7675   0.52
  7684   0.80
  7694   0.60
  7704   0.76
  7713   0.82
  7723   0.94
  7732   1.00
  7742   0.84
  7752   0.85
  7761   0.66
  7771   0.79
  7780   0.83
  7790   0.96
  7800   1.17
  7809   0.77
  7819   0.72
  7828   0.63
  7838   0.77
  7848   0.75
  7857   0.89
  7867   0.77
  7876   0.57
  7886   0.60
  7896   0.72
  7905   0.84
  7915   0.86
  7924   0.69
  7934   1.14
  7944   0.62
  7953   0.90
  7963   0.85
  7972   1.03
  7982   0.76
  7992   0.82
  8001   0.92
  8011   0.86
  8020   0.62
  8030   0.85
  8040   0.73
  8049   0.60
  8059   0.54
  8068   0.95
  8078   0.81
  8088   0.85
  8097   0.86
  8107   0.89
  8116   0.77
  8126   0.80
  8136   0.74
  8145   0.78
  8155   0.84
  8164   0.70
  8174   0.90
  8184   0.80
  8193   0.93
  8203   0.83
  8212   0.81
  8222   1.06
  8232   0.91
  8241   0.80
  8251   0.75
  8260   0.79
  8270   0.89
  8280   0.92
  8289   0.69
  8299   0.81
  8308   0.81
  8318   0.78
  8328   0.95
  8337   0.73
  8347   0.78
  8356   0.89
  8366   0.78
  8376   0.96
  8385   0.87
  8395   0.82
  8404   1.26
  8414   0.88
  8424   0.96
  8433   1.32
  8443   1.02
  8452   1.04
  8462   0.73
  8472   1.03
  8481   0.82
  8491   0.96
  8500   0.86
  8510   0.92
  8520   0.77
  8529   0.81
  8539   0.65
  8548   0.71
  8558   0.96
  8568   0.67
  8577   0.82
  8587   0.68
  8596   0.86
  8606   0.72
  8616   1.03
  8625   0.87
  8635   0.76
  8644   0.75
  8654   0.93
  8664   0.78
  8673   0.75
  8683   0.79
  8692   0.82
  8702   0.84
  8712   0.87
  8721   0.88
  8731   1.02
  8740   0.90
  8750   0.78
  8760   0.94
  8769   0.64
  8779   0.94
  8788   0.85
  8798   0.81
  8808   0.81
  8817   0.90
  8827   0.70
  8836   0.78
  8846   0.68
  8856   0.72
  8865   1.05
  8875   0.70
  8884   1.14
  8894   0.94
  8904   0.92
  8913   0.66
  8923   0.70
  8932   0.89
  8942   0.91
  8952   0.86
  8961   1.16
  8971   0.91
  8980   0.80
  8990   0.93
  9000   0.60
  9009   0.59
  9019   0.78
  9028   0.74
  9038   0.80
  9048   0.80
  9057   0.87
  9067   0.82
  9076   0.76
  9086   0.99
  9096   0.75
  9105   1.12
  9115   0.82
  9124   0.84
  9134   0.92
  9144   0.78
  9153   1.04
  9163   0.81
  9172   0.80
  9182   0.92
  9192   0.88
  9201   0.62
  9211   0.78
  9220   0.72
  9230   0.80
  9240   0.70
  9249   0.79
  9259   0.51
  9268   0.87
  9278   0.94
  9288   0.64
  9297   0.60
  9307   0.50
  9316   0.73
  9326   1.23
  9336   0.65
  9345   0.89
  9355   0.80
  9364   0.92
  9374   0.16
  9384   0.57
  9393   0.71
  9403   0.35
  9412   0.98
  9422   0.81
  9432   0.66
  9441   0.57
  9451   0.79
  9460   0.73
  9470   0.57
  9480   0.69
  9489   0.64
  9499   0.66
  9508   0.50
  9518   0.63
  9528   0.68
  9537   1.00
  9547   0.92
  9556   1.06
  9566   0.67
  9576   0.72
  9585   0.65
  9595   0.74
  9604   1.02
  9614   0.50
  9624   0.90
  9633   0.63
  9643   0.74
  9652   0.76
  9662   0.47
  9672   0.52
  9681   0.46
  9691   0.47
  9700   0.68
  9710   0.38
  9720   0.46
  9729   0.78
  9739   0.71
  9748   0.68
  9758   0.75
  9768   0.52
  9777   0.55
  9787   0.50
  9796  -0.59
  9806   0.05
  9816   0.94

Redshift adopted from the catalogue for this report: 0.512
